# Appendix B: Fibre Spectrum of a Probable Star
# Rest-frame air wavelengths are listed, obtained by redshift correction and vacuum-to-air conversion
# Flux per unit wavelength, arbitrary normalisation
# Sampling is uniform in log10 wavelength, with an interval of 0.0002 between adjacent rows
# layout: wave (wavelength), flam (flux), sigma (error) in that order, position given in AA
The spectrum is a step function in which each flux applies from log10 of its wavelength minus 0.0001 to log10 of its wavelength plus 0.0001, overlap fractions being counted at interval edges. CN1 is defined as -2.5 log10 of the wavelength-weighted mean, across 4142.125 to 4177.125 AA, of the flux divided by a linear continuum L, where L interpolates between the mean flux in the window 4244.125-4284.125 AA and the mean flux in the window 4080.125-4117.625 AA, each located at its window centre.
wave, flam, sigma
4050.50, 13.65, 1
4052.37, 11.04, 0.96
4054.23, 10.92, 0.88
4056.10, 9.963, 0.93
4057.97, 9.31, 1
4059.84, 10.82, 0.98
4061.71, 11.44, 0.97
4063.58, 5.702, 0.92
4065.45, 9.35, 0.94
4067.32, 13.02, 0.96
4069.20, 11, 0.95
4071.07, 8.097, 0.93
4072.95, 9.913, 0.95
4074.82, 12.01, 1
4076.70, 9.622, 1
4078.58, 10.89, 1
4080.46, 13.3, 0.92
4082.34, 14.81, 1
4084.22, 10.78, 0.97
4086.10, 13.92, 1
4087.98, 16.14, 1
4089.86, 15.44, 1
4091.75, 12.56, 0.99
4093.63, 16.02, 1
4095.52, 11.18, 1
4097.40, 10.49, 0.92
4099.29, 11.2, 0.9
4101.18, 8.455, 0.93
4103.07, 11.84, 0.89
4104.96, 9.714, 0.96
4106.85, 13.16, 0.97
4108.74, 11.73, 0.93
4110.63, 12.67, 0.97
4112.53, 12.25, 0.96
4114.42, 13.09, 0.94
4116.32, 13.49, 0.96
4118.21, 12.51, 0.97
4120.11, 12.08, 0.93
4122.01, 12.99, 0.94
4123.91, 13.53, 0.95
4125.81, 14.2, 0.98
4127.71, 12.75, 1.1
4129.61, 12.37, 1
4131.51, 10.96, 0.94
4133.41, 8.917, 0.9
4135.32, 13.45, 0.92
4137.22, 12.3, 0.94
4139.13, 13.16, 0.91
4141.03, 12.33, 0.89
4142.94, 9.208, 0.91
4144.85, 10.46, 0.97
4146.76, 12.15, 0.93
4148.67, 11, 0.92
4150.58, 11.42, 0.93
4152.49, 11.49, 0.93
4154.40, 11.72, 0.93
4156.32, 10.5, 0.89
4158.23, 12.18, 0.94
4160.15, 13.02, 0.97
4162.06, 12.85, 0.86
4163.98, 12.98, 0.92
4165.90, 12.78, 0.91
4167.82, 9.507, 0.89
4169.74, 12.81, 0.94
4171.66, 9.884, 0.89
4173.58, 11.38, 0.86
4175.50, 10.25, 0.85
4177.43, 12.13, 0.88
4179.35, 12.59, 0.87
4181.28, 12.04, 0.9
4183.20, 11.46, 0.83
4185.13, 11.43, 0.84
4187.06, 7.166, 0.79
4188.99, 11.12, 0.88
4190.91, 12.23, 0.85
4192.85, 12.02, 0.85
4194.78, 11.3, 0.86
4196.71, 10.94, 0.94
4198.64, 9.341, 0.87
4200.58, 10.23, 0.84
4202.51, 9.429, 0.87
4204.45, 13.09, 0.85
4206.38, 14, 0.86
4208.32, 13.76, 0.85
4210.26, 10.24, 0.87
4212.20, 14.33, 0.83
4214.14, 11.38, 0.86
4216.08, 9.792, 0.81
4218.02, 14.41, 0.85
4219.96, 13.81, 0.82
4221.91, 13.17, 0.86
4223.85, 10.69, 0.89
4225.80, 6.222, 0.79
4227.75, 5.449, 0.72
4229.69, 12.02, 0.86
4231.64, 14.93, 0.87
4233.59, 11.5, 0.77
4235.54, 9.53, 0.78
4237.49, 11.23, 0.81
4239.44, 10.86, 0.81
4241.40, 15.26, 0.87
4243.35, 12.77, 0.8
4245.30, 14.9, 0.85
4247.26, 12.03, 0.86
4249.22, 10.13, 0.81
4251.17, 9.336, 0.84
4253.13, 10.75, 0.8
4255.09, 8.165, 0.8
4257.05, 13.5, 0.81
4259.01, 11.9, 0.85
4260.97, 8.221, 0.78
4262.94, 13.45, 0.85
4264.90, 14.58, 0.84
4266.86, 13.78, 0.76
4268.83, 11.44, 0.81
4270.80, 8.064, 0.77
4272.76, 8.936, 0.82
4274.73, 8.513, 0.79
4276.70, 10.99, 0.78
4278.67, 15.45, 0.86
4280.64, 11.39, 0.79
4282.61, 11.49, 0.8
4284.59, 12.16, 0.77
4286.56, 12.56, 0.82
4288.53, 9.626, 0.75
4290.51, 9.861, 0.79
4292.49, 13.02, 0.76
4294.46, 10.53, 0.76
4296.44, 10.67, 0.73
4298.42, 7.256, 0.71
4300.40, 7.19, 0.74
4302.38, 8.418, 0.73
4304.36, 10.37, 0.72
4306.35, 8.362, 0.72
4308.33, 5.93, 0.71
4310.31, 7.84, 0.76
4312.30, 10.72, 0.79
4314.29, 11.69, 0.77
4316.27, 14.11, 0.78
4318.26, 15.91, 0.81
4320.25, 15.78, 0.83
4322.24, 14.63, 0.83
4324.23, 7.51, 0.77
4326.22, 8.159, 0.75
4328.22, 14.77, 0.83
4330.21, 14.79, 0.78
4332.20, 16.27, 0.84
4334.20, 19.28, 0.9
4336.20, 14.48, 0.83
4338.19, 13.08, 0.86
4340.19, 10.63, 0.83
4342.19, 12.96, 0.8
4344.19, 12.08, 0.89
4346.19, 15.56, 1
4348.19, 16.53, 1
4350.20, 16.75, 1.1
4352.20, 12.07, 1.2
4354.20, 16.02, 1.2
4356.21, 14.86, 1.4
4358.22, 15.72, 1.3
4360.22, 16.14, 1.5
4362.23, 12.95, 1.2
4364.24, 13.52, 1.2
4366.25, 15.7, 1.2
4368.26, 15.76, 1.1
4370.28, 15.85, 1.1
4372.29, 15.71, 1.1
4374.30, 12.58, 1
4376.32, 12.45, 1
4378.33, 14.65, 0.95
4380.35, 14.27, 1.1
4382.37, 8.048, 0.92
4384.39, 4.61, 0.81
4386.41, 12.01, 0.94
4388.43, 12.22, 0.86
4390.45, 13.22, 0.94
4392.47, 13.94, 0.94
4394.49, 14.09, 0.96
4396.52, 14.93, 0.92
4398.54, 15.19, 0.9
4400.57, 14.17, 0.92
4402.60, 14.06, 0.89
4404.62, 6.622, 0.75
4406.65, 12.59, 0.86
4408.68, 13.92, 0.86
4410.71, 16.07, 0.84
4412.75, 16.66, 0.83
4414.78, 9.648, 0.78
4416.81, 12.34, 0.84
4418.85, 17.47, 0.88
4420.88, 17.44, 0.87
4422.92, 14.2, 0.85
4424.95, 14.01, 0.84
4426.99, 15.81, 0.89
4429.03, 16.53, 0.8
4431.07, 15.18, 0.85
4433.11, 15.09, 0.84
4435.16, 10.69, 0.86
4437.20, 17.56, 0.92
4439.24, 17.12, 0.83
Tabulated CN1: 0.06 mag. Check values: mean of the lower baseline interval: 12.6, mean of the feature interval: 11.4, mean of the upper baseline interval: 11.4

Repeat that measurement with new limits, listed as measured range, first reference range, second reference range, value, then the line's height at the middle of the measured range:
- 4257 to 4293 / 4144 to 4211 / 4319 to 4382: 0.137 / 13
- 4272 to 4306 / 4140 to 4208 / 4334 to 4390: 0.220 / 12.8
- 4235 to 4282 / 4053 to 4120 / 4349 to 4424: 0.121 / 12.8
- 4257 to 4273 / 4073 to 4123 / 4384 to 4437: 0.136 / 13.1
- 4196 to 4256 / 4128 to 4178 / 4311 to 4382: 0.099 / 12.5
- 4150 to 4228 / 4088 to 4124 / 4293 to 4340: 0.062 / 12.1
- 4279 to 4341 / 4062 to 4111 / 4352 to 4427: 0.138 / 13.2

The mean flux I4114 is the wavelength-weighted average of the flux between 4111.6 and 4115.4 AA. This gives 12.7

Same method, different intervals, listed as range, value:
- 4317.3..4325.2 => 13.5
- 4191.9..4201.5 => 10.8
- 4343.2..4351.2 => 15.2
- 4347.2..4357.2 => 15.2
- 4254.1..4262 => 10.5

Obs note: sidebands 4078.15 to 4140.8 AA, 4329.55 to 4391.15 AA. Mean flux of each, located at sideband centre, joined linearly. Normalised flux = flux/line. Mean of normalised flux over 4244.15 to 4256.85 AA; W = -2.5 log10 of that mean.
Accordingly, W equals 0.20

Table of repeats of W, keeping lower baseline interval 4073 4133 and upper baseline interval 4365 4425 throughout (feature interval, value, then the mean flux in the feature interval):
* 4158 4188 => 0.102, 11.5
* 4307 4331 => 0.126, 11.7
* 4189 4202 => 0.162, 11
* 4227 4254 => 0.122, 11.5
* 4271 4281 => 0.203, 10.8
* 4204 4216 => 0.019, 12.6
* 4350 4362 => -0.130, 15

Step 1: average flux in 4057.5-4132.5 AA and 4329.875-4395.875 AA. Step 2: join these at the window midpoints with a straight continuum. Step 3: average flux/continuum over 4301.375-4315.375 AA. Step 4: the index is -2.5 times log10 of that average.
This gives 0.43 mag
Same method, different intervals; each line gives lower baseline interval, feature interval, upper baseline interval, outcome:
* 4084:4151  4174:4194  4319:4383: 0.14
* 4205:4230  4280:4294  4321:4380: 0.13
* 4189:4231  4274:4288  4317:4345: 0.08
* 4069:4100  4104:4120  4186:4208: -0.03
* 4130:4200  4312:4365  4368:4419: -0.11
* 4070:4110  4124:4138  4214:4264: -0.04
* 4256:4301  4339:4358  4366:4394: -0.15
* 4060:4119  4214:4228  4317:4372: 0.21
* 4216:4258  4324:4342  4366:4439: -0.05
